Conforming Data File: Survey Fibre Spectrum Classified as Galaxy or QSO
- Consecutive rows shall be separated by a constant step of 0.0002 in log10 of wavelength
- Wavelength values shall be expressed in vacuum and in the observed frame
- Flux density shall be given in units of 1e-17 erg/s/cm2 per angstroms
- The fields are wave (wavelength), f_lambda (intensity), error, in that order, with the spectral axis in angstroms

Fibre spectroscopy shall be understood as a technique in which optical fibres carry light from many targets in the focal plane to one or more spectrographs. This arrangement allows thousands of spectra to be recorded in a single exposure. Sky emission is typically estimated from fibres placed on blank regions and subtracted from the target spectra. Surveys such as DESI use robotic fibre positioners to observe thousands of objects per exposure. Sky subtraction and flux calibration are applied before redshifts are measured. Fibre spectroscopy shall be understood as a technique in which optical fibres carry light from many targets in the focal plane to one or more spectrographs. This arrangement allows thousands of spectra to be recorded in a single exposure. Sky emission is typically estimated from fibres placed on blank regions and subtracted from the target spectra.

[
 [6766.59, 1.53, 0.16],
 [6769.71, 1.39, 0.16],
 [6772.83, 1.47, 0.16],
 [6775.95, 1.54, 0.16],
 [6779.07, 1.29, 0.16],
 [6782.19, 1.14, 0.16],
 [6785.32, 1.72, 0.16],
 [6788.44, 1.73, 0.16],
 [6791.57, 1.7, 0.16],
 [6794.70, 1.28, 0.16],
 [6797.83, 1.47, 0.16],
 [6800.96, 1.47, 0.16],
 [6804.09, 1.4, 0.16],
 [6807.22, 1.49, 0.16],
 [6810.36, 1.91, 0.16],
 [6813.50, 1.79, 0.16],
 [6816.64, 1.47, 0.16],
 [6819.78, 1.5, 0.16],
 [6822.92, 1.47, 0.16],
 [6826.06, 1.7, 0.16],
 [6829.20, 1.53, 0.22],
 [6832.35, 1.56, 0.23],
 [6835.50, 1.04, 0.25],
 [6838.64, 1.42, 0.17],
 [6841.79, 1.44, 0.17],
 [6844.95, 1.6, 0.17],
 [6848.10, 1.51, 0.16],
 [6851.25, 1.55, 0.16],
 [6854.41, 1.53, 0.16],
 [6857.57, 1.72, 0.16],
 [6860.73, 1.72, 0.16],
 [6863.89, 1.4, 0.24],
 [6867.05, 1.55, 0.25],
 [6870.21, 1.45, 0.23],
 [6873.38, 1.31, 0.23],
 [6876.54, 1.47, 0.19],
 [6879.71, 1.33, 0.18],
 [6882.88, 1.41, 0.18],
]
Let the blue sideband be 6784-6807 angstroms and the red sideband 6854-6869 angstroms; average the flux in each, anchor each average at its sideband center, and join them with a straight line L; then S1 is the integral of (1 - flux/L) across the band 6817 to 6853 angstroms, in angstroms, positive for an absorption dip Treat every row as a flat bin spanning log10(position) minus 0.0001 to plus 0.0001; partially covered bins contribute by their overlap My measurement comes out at 1.9 angstroms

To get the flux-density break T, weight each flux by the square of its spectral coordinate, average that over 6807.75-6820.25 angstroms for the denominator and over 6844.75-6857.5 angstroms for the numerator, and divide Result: 0.95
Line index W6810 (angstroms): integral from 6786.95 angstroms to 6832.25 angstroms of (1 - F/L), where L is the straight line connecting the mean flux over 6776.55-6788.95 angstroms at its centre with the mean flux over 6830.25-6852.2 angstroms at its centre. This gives -3.6 angstroms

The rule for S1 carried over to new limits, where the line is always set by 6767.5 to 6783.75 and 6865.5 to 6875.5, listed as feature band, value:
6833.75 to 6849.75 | 0.2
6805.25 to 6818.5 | -2.4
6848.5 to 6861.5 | -1.7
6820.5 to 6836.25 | -0.8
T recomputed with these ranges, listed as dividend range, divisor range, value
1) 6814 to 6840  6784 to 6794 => 0.89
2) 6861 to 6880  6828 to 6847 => 1.02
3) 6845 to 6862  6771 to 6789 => 1.12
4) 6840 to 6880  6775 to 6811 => 1.03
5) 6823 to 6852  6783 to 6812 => 0.96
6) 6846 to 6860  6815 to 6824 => 1.08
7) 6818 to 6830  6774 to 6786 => 1.12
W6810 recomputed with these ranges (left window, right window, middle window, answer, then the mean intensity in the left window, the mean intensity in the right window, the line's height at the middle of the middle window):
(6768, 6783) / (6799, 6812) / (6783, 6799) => -1.0 angstroms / 1.38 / 1.57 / 1.48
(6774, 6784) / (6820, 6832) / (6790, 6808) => -0.5 angstroms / 1.34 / 1.56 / 1.43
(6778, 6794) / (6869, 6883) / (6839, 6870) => -2.8 angstroms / 1.51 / 1.39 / 1.42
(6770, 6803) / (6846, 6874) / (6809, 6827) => -1.6 angstroms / 1.48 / 1.54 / 1.5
